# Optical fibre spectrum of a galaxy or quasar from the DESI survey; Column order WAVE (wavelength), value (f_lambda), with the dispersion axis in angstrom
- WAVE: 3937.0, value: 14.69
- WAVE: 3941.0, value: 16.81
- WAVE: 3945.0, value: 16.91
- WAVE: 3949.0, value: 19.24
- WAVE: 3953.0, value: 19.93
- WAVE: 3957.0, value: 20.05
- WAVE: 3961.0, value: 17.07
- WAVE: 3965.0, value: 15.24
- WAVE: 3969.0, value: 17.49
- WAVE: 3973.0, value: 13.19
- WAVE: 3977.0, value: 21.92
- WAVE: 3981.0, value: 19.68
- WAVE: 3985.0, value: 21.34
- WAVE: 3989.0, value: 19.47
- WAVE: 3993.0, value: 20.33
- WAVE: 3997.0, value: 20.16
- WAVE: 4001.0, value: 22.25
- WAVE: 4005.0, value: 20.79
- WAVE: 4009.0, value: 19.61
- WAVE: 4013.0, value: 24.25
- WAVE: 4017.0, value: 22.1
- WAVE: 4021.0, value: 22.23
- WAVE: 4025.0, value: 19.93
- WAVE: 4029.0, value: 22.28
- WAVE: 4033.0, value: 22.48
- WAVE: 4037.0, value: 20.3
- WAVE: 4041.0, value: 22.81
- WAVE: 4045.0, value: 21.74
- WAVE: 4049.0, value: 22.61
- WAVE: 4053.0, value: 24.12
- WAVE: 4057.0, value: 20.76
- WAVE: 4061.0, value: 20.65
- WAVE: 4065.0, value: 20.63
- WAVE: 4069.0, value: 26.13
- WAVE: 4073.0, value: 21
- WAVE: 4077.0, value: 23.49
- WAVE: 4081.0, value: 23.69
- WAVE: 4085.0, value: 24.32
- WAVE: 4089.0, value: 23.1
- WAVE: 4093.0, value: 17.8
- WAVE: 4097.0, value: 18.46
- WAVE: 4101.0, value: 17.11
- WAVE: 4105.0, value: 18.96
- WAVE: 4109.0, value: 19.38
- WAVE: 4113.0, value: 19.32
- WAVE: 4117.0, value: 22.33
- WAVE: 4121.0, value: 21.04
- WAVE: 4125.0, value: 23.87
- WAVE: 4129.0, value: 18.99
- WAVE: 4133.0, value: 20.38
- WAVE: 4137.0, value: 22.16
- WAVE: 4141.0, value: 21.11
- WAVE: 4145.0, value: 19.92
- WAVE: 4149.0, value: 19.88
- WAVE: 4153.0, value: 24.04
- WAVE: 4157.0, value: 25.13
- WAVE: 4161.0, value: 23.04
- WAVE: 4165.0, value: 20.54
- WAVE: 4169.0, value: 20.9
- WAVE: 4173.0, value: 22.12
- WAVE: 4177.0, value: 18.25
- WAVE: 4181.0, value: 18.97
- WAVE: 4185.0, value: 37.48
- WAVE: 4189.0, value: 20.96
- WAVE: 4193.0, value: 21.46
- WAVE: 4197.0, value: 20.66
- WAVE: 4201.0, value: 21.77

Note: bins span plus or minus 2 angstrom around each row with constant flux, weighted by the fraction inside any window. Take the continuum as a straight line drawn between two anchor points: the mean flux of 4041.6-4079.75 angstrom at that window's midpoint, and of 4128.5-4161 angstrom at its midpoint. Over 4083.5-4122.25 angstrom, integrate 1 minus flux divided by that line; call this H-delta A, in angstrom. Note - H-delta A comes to 3.4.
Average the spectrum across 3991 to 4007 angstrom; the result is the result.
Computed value 20.9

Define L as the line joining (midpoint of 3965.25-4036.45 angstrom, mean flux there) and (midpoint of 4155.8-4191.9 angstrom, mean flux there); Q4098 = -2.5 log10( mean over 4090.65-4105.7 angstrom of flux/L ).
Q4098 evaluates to 0.20 mag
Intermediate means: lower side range 20.4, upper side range 23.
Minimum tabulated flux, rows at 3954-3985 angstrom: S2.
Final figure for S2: 13.19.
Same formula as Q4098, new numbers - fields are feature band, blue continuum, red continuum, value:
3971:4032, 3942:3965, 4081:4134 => -0.092 mag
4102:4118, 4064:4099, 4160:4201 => 0.131 mag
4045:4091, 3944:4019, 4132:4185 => -0.101 mag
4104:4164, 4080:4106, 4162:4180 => -0.044 mag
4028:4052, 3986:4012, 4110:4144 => -0.069 mag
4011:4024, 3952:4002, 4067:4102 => -0.131 mag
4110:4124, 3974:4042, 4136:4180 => 0.020 mag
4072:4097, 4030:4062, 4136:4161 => 0.003 mag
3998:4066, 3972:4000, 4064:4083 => -0.012 mag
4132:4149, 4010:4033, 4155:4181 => 0.039 mag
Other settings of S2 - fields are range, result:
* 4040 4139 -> 17.11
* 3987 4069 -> 19.47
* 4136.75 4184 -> 18.25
